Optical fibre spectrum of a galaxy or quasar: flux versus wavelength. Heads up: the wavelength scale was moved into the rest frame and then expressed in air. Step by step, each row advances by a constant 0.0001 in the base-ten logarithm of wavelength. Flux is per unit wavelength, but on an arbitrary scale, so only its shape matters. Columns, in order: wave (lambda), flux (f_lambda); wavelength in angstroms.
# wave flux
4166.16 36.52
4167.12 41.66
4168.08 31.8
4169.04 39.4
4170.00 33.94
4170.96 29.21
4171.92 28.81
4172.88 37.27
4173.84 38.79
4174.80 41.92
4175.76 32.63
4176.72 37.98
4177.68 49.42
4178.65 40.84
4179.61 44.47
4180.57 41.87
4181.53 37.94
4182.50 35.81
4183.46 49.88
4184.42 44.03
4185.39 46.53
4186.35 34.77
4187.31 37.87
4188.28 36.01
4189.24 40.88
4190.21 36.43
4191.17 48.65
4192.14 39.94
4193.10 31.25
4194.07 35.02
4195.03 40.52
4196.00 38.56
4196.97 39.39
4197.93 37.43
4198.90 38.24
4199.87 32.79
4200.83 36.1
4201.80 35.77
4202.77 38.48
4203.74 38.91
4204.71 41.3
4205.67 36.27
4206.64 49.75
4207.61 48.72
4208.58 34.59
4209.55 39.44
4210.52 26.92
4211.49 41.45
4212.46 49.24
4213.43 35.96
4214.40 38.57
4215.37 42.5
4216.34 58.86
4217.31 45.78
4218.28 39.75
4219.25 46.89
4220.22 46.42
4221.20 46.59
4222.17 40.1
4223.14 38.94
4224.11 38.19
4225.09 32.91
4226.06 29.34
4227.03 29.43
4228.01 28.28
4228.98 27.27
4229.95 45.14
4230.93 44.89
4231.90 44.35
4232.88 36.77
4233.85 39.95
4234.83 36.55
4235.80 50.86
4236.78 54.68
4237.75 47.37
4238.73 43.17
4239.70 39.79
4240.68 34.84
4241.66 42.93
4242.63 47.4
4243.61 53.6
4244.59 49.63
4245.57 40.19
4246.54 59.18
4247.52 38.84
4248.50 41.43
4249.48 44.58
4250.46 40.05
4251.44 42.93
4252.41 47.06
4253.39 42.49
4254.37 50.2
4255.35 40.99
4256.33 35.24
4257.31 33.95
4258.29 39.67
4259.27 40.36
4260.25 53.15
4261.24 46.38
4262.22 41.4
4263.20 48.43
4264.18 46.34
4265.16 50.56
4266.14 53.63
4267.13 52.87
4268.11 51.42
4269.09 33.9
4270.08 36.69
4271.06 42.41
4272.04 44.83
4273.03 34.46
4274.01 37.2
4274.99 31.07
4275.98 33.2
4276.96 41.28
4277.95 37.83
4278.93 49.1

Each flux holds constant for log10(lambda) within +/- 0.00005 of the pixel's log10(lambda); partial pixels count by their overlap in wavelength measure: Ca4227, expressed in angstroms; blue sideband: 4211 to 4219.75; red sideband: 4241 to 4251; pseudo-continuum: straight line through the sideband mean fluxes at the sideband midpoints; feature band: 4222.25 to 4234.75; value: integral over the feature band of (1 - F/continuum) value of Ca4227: 2.4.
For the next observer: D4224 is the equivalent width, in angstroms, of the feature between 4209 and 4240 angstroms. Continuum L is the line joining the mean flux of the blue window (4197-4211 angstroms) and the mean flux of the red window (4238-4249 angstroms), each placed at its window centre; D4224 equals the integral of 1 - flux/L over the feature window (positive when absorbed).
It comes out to 0.5 angstroms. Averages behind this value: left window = 38.2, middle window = 40.8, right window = 44.7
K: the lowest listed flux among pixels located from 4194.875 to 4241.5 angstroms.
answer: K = 26.92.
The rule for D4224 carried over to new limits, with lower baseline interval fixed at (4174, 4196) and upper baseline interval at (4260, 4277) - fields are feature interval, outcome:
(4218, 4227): 0.46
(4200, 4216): 0.53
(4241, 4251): -0.76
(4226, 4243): 0.64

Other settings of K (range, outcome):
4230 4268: 33.95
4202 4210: 34.59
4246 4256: 38.84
